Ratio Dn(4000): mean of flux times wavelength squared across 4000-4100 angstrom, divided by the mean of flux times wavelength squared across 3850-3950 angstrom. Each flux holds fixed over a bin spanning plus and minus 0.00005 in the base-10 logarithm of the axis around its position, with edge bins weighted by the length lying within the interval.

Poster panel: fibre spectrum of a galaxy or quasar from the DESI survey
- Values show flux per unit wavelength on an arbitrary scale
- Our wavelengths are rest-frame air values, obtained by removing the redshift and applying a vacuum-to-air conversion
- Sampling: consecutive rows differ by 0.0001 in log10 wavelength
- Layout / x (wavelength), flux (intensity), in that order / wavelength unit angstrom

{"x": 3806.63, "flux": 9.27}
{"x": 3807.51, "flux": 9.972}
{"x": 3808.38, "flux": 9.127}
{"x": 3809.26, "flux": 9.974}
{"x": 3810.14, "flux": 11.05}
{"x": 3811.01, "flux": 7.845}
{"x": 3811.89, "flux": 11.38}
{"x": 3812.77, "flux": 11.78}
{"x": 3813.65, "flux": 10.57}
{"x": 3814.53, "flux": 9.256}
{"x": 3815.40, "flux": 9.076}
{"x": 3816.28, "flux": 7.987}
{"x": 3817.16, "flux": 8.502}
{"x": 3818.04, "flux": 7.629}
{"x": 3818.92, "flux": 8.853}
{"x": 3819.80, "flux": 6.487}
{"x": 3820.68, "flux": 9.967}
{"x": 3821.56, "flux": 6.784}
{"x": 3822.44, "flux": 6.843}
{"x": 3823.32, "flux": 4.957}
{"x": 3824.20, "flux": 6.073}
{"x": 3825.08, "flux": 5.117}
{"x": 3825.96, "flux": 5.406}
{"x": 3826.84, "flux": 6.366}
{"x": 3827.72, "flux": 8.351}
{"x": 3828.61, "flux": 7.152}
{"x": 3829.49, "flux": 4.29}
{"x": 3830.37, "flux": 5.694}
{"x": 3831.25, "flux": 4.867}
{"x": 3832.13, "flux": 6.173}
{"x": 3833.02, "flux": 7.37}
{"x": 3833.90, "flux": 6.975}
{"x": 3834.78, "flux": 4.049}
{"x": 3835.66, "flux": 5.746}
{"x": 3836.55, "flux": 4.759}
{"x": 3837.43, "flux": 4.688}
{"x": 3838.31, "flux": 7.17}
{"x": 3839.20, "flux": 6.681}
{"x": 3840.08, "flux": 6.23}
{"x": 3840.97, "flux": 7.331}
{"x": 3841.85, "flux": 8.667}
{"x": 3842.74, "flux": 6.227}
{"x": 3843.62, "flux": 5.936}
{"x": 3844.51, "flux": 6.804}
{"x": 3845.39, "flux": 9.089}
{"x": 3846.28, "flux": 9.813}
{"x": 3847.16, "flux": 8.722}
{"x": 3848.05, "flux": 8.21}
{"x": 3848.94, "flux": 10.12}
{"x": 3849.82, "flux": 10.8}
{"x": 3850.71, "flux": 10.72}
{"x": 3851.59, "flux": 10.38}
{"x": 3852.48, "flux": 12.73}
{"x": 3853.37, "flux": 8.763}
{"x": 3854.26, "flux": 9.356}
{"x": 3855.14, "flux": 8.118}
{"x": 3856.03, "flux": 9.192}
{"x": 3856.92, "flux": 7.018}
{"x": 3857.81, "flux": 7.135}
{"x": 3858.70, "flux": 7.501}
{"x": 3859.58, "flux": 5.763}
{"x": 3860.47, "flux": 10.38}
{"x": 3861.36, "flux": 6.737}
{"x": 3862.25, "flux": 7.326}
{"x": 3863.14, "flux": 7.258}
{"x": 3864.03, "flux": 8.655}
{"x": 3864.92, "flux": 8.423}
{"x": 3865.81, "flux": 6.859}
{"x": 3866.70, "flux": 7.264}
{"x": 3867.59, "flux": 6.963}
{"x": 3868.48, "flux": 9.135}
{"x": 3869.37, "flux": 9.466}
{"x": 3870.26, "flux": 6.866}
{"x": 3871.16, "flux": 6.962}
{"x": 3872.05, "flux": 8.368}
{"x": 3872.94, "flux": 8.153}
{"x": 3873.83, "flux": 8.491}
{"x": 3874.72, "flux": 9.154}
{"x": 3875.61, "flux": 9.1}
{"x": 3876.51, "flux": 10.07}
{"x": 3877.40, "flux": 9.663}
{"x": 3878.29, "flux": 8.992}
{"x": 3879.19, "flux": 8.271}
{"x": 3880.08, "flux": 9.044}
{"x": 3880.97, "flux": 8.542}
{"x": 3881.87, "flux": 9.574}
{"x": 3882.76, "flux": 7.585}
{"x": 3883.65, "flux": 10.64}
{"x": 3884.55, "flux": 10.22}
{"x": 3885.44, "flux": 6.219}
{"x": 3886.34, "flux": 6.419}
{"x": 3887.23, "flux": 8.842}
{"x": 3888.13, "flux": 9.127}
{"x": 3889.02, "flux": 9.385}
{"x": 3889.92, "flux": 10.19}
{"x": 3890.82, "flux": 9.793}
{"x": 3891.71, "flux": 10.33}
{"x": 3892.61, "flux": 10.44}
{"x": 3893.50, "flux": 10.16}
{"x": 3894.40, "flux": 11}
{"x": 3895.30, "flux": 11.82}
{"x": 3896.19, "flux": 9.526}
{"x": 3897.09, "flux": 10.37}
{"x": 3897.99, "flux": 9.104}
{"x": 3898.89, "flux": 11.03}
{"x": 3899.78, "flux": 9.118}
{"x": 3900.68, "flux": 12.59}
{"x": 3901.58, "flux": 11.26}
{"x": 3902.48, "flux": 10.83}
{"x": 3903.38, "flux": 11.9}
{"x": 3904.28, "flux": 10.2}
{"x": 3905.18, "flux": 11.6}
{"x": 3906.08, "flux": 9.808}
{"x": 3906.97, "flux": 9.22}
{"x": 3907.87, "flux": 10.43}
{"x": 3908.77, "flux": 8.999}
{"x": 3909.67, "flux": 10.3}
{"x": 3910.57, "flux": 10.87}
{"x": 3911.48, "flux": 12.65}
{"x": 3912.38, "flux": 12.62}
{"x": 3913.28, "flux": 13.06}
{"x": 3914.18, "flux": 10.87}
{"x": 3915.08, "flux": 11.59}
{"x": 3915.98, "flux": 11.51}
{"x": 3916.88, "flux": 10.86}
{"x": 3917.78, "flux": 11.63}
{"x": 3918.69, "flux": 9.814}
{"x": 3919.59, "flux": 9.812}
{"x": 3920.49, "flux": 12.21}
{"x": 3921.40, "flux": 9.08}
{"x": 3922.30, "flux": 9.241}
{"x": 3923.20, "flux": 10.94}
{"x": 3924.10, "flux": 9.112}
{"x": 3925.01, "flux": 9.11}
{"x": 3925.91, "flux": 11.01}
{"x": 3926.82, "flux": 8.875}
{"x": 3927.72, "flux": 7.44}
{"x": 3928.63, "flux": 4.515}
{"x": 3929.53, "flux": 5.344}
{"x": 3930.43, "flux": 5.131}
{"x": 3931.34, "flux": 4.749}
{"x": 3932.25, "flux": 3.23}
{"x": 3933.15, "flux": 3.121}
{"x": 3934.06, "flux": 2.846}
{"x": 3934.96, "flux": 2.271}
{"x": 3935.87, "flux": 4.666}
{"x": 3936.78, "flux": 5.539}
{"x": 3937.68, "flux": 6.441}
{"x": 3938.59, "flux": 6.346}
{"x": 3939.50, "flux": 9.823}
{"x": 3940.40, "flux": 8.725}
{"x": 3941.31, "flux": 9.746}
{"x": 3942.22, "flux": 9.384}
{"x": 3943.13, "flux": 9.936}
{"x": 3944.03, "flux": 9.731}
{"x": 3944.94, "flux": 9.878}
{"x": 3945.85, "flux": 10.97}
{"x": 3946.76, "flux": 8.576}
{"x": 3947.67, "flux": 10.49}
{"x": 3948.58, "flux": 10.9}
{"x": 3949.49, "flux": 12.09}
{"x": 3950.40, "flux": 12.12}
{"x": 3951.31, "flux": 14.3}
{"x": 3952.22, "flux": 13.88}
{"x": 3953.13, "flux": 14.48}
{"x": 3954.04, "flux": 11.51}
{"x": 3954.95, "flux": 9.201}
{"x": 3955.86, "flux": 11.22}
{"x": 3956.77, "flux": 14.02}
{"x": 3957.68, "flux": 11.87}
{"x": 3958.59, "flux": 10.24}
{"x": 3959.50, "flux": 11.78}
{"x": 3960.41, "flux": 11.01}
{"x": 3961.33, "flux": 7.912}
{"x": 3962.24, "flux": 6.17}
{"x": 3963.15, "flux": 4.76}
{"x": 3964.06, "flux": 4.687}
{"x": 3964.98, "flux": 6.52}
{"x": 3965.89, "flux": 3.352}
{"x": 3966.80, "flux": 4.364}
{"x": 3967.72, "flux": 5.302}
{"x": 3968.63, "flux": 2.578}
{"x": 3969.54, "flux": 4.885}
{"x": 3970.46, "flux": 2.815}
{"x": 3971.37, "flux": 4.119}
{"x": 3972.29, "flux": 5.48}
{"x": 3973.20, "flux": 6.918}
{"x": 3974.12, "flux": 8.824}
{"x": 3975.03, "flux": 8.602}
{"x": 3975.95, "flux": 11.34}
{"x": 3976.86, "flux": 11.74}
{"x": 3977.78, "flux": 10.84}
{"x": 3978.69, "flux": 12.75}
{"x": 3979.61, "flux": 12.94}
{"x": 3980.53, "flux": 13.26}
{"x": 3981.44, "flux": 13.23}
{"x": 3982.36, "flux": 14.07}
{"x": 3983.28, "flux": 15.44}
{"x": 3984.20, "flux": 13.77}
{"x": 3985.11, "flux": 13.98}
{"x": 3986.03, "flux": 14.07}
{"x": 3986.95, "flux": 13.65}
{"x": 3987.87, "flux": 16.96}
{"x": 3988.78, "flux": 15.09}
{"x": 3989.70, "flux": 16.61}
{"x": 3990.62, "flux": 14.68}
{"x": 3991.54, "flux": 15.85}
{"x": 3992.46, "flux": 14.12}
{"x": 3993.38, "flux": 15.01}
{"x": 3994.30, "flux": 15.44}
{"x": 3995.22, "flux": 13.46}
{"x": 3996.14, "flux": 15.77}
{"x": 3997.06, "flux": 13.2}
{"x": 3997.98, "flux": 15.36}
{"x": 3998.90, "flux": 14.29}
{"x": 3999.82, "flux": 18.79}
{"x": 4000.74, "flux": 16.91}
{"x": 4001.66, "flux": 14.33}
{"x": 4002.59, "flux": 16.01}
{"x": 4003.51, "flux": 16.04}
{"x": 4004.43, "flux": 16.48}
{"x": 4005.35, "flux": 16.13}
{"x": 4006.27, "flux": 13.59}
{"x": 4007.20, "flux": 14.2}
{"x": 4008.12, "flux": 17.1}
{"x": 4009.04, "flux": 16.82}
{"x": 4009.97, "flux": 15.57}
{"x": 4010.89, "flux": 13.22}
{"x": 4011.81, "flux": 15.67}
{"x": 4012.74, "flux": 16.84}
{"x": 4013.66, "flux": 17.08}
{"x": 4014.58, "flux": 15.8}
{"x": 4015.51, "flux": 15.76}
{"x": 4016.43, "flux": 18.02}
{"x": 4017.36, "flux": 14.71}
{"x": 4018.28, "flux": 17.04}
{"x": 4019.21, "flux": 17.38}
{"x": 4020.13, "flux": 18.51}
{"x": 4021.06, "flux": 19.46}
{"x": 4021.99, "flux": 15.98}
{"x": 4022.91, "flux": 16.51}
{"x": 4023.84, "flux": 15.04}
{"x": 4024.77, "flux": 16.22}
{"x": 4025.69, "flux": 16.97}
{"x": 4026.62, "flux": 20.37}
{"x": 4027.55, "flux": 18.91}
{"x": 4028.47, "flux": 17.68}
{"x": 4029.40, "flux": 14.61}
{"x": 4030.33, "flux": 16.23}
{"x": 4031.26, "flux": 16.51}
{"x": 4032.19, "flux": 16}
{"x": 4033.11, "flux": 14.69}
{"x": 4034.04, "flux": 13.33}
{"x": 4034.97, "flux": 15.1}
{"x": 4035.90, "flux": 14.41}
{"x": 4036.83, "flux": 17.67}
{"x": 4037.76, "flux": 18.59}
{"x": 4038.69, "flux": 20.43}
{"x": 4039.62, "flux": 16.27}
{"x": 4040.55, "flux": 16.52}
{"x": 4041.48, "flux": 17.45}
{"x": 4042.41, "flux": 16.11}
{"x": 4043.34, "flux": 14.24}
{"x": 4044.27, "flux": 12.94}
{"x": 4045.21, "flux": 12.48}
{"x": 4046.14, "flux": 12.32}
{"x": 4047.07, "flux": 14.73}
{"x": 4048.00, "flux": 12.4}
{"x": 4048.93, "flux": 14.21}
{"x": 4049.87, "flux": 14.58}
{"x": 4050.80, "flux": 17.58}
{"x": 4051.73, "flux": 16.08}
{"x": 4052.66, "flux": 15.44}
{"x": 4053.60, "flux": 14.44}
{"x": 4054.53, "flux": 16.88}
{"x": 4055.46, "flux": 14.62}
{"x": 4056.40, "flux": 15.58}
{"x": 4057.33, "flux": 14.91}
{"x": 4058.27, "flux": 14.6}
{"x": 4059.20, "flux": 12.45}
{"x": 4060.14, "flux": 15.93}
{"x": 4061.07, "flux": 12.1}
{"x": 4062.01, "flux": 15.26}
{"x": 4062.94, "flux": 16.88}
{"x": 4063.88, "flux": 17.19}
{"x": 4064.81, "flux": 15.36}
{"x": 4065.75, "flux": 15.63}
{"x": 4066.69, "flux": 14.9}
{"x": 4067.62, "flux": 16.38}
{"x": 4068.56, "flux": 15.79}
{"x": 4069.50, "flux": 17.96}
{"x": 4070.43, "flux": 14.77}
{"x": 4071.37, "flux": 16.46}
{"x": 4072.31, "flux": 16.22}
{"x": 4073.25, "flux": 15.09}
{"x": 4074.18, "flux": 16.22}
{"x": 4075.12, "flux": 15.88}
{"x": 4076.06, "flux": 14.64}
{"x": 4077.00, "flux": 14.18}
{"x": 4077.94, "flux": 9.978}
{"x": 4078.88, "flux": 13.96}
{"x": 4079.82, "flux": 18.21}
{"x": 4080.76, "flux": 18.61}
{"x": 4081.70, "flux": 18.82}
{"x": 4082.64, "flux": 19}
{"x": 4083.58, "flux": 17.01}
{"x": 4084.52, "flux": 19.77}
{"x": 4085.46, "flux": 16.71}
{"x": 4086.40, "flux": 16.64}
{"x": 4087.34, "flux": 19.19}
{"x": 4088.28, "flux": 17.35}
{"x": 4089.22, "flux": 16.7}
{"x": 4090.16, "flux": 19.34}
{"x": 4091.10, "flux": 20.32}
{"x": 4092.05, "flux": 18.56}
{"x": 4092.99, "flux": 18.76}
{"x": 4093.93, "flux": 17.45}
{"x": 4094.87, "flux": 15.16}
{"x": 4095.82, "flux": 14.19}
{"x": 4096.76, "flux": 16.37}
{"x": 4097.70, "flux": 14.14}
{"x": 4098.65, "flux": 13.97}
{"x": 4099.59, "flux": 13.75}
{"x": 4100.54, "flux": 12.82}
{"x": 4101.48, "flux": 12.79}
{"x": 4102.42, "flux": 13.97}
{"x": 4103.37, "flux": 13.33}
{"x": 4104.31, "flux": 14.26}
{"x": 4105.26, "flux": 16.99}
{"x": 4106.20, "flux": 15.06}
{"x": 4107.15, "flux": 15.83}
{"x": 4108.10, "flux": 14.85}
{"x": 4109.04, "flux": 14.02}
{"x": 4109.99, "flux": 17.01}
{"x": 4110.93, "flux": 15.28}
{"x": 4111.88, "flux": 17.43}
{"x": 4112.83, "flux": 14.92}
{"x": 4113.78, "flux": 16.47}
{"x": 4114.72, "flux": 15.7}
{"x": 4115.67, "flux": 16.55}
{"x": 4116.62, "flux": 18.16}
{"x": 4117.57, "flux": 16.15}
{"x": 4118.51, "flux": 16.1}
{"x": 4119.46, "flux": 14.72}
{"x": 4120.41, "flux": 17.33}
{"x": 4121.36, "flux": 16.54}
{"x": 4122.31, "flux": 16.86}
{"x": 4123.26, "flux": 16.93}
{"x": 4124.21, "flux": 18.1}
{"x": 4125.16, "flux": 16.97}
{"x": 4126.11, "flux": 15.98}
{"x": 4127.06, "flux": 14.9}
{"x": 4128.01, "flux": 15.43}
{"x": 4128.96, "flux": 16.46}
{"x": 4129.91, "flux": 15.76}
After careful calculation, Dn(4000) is 1.92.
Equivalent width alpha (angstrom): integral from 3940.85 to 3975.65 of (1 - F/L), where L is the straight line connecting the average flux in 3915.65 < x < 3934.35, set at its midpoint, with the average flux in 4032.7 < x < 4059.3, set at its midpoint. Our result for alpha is 3.78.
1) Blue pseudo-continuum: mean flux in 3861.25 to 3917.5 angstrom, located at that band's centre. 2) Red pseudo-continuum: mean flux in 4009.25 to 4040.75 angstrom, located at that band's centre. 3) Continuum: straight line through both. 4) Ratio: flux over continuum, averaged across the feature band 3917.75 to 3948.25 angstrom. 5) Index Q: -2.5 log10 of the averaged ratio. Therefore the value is 0.44 mag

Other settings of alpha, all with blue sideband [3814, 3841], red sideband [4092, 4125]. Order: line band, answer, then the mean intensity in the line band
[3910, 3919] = -1.99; 11.5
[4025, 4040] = -3.93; 16.7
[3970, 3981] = 2.23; 9.15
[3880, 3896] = -1.47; 9.42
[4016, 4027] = -3.62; 17.2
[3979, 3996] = -3.91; 14.5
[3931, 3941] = 4.78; 5.32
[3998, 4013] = -4.03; 15.7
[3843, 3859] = -3.16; 8.89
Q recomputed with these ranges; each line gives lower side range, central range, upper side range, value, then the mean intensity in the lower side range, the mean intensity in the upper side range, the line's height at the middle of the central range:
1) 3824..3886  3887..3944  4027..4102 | 0.09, 7.81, 15.8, 10.1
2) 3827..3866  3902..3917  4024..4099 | -0.10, 7.59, 16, 10.1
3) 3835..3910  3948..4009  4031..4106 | 0.07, 8.82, 15.7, 12.6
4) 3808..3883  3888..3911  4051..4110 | -0.07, 7.96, 15.8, 9.77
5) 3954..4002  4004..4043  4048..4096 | -0.21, 11.2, 16.1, 13.6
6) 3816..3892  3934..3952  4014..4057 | 0.31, 7.88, 16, 11.9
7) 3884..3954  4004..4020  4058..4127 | -0.23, 9.51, 16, 13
